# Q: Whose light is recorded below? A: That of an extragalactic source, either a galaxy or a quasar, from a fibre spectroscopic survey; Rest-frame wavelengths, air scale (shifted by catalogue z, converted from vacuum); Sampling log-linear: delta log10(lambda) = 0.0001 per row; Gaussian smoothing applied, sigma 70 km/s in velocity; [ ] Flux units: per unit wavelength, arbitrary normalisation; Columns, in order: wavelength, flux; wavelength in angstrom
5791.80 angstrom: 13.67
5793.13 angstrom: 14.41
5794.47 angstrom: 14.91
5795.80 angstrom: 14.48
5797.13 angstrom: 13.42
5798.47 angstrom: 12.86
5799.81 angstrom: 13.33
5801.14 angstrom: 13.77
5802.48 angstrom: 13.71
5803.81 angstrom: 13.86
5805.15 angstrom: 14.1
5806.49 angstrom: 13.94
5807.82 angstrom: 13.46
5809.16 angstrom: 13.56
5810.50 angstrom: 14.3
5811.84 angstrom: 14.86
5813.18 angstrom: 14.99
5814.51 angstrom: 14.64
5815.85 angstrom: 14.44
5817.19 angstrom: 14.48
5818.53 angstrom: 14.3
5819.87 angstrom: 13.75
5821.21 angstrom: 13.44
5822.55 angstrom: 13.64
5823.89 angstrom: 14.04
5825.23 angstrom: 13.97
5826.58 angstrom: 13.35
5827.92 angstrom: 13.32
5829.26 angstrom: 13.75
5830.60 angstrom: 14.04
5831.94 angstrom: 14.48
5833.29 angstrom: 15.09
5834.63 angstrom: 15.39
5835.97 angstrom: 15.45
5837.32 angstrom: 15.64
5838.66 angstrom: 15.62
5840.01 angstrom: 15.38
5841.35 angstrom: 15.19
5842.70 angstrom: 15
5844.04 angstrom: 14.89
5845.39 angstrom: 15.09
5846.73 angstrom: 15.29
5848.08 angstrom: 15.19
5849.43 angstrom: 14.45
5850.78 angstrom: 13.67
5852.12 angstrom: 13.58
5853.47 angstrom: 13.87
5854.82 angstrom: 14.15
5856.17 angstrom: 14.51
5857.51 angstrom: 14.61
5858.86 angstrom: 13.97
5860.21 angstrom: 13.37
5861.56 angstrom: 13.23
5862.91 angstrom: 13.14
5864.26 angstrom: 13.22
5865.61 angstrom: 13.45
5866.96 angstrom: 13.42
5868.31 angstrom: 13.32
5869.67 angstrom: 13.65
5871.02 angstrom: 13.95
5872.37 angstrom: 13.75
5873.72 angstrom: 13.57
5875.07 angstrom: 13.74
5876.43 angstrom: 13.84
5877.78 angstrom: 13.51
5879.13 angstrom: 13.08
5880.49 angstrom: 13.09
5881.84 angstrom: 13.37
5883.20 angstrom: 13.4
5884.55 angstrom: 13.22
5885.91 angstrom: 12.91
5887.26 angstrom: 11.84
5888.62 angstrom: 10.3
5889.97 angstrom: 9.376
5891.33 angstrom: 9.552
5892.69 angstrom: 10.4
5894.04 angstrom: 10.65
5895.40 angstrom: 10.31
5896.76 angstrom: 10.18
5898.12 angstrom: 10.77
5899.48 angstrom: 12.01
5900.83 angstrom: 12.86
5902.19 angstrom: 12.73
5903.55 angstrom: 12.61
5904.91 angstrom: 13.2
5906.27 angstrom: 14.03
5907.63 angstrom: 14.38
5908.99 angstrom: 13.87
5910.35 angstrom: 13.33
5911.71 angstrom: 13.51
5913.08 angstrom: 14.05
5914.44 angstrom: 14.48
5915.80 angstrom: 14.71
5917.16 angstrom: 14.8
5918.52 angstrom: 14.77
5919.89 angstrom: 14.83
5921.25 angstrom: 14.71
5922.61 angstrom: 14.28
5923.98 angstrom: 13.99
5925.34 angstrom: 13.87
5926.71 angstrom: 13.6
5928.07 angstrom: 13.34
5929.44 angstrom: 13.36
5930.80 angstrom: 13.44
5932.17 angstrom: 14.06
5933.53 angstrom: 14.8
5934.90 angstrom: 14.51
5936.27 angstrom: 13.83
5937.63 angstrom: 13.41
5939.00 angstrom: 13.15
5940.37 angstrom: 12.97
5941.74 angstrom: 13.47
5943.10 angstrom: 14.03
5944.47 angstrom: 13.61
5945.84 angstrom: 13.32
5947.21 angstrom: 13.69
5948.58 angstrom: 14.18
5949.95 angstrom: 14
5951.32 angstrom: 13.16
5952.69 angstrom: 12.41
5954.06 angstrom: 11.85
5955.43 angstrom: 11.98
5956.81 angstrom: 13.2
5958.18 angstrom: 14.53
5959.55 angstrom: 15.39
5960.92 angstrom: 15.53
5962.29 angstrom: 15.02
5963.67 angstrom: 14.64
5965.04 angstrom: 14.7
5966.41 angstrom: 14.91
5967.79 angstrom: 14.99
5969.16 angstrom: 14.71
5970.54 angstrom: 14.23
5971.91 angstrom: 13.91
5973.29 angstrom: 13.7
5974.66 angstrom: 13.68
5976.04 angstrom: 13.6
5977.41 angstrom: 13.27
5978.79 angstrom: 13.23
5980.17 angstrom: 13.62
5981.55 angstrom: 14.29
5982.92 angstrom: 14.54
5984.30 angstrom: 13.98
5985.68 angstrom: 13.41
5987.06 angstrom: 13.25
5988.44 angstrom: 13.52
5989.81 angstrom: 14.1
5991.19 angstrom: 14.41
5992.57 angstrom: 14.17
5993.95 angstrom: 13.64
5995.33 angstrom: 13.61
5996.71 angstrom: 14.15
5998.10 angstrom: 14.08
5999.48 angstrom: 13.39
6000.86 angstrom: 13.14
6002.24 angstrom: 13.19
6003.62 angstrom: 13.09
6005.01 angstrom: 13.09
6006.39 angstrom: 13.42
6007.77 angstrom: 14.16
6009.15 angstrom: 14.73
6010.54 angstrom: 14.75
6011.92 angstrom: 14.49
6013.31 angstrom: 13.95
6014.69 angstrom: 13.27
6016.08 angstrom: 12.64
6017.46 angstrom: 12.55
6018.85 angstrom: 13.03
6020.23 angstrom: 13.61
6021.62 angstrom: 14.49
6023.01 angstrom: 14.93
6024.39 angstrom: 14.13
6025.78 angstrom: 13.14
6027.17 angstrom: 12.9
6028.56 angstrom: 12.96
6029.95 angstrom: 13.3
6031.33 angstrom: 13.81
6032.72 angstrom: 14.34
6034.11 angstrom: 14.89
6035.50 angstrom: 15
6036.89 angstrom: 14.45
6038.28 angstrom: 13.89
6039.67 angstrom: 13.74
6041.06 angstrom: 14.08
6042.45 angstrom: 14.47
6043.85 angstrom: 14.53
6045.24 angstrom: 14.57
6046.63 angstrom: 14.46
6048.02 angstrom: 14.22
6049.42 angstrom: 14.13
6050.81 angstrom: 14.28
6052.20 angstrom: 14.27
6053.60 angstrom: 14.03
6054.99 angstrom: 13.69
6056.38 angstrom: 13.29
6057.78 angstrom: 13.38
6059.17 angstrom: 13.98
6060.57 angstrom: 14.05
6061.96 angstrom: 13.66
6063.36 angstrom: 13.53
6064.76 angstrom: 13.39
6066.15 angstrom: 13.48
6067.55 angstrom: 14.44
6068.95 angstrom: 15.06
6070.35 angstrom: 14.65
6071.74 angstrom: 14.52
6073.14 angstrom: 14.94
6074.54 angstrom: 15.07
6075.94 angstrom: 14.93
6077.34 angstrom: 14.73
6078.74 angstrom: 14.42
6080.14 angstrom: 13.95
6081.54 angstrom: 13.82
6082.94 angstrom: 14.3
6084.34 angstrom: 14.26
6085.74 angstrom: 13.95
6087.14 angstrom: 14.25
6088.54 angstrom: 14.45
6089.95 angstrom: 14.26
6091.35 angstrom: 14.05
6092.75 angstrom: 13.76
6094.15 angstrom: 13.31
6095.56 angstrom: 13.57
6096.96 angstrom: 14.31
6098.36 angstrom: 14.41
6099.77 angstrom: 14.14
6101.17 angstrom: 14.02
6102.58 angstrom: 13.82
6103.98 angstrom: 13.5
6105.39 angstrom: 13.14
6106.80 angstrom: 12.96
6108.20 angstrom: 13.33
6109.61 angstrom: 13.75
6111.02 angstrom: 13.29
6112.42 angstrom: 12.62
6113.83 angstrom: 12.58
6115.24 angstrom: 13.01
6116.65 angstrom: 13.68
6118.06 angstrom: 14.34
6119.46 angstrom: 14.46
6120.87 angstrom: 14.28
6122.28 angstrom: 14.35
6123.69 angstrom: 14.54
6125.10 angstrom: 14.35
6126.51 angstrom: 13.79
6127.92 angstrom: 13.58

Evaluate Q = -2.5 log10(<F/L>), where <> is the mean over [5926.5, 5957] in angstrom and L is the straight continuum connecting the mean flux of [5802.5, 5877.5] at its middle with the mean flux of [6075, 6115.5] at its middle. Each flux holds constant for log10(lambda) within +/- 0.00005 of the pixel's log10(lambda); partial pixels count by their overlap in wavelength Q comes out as 0.05 mag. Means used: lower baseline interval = 14.2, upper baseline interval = 13.8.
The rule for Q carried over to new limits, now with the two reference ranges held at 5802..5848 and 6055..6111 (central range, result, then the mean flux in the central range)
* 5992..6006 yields 0.048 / 13.5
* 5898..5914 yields 0.086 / 13.2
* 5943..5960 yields 0.062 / 13.4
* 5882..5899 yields 0.272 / 11.2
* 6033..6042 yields -0.020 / 14.3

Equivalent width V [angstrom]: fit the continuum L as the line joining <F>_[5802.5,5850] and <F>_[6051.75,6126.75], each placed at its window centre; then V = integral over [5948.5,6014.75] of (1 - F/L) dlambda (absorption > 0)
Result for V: 1.3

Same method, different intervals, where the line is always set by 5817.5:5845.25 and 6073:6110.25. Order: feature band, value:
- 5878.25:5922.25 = 5.0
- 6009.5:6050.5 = 0.5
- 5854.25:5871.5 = 0.9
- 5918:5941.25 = 0.6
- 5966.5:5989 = 0.5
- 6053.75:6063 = 0.3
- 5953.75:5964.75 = 0.1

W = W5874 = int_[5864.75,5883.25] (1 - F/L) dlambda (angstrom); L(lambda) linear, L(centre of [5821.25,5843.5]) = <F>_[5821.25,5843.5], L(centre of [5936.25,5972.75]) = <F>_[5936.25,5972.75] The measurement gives 1.1 angstrom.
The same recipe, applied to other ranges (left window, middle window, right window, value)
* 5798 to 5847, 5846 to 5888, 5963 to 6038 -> 1.7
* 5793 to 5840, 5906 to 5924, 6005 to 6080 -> -0.2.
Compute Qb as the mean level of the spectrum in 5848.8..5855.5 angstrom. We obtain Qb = 13.9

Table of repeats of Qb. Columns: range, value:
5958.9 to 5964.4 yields 15.1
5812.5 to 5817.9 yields 14.6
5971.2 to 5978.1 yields 13.6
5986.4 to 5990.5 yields 13.7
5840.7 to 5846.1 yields 15.1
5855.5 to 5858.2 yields 14.6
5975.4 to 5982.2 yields 13.6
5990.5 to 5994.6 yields 14.1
